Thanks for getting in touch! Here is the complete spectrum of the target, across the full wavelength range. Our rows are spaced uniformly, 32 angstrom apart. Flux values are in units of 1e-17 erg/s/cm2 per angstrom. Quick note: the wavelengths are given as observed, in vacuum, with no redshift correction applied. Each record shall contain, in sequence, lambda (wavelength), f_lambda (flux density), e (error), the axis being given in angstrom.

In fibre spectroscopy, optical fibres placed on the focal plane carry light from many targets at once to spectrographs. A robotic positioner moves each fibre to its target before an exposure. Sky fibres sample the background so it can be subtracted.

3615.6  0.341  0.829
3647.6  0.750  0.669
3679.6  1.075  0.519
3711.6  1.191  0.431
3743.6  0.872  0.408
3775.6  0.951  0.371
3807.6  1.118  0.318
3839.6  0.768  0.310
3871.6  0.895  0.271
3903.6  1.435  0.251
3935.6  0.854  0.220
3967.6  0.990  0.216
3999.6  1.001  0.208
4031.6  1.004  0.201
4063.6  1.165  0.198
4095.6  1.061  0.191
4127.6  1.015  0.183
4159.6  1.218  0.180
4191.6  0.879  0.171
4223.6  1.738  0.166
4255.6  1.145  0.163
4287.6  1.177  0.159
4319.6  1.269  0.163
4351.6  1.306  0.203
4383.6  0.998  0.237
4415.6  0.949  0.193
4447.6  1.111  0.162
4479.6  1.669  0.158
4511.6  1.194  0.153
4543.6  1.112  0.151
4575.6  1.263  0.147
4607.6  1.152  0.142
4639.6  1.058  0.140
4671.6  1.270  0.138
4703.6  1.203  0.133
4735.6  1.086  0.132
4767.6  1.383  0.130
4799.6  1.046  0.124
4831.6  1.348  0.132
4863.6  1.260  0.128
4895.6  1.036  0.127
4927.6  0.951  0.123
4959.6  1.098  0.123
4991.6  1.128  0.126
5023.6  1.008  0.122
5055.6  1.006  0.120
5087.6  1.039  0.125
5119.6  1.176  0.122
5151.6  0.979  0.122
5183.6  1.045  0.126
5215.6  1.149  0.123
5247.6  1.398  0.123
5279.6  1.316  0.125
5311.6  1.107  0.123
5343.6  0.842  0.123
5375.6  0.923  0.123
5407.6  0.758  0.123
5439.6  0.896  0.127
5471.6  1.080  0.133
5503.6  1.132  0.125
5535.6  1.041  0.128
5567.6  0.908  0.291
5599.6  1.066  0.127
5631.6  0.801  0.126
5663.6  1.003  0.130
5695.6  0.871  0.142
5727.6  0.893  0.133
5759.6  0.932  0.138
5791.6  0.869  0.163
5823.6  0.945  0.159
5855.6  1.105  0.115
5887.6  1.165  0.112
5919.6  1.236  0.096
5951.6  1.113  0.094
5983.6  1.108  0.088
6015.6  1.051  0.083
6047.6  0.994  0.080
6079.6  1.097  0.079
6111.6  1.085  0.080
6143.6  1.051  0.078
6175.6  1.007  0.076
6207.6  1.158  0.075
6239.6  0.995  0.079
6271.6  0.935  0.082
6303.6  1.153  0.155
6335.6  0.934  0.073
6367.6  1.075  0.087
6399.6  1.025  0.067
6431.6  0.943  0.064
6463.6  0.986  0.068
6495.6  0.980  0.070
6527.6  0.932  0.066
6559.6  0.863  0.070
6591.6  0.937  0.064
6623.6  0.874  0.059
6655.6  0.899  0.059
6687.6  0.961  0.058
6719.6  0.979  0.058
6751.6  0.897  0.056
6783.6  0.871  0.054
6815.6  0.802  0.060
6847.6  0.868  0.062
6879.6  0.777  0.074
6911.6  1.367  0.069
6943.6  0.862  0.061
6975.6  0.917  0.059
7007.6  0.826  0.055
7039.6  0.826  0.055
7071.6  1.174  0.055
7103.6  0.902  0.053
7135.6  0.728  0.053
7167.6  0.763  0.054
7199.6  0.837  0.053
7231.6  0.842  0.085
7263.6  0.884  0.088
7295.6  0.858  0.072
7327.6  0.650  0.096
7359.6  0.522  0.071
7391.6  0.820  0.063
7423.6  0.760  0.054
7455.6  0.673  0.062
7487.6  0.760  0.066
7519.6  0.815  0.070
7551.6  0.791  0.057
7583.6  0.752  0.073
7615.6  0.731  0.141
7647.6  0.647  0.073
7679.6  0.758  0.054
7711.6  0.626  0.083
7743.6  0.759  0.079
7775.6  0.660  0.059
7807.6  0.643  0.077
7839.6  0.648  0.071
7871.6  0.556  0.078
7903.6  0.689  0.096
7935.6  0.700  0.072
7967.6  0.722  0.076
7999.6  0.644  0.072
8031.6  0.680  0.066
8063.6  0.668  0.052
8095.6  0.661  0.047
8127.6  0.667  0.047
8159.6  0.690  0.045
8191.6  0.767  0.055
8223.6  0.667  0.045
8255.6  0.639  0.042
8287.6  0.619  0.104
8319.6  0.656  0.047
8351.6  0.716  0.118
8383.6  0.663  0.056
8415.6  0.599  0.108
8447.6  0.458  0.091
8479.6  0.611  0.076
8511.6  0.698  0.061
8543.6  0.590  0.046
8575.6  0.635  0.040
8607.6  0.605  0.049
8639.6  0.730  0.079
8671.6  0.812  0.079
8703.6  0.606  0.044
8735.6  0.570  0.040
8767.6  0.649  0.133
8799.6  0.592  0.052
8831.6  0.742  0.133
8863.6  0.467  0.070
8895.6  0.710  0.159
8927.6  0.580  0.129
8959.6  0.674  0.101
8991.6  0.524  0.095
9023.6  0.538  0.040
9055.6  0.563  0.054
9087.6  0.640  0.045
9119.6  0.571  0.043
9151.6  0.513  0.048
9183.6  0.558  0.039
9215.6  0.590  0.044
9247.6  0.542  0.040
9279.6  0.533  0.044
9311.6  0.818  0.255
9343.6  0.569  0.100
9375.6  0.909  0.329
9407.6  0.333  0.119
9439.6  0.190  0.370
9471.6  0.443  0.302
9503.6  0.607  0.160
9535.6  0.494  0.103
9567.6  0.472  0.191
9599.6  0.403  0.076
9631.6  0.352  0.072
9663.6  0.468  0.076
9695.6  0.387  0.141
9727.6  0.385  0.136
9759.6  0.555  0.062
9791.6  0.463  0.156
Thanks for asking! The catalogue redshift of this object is 0.05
